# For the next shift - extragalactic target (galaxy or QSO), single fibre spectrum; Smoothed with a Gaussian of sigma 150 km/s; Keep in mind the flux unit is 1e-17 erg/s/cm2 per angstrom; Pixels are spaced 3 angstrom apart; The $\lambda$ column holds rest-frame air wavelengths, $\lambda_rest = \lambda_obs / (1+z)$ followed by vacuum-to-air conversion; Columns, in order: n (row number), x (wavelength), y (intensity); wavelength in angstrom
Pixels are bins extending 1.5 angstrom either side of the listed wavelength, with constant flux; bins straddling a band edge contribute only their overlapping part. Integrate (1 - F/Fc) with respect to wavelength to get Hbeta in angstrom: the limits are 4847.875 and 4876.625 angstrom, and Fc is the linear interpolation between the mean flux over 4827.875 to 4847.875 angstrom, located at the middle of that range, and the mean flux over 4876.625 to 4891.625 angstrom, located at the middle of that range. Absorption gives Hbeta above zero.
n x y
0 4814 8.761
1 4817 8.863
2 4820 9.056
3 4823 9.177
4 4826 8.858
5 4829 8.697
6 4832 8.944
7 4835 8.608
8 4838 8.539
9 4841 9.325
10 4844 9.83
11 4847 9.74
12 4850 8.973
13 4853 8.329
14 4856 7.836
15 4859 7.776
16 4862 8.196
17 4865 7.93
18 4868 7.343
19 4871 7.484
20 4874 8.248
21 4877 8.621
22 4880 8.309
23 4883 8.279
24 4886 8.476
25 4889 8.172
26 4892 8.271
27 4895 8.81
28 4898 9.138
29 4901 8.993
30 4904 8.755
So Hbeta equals 2.1 angstrom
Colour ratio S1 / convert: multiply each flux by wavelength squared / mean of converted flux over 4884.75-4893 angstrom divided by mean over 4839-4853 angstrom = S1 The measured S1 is 0.91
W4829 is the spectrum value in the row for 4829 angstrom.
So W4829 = 8.697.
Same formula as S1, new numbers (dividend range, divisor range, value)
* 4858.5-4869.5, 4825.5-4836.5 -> 0.90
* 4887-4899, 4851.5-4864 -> 1.08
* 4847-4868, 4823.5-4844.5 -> 0.93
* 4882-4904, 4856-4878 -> 1.10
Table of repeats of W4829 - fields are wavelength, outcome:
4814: 8.761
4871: 7.484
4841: 9.325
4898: 9.138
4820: 9.056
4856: 7.836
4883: 8.279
